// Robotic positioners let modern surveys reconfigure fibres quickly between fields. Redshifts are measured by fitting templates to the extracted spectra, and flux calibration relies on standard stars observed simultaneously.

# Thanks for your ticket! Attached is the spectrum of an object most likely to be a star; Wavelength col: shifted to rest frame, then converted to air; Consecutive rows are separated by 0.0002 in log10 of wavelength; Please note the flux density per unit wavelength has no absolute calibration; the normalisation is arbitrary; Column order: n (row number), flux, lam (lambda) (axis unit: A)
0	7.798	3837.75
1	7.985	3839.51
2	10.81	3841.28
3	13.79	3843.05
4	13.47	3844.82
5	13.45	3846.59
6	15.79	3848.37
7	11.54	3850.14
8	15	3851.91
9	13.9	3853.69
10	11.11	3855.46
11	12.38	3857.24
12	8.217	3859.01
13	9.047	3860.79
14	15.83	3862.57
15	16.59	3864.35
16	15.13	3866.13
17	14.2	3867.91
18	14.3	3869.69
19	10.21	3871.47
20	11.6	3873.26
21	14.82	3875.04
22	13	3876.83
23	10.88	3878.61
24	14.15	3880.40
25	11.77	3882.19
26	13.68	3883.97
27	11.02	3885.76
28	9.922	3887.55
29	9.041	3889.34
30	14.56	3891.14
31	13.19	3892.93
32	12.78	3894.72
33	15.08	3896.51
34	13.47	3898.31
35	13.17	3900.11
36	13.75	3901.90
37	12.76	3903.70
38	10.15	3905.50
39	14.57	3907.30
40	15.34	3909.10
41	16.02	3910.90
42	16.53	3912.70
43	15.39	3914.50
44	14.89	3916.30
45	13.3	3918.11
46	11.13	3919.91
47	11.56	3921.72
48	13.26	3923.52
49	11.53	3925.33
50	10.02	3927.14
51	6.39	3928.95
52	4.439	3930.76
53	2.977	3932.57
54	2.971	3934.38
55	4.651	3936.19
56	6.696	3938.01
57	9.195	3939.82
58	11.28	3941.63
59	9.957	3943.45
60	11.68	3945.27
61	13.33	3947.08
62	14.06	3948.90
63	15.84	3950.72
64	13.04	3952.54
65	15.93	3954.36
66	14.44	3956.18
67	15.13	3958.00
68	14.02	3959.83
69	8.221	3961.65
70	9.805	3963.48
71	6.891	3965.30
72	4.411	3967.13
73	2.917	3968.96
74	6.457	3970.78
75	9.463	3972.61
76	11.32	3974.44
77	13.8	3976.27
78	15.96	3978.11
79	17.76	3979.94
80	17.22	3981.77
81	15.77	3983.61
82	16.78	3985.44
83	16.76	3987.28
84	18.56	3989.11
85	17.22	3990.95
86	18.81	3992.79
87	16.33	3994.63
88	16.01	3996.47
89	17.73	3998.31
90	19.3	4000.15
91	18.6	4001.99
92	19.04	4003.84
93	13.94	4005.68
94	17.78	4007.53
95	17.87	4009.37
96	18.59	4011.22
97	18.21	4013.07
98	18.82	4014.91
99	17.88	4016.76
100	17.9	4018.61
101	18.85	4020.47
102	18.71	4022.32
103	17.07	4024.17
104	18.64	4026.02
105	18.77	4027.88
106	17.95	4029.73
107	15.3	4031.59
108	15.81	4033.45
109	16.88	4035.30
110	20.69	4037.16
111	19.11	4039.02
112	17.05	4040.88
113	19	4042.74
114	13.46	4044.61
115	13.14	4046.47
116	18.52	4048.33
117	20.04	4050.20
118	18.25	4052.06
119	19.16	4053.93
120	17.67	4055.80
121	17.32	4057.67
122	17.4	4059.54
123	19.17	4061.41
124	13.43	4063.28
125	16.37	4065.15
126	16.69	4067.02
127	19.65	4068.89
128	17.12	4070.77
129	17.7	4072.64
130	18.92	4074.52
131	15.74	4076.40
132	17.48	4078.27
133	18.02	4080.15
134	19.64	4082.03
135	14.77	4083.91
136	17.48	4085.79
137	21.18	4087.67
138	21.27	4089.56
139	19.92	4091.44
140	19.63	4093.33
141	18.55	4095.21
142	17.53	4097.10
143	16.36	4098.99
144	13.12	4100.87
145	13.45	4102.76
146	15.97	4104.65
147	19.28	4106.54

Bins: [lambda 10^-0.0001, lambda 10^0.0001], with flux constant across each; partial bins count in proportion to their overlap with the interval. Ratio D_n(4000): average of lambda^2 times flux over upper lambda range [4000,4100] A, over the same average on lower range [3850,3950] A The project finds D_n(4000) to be 1.6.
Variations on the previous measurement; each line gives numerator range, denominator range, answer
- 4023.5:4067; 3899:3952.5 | 1.63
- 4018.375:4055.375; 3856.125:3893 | 1.53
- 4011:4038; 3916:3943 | 2.14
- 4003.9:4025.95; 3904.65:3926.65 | 1.38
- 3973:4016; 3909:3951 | 1.63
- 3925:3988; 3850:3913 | 0.87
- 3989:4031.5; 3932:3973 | 1.88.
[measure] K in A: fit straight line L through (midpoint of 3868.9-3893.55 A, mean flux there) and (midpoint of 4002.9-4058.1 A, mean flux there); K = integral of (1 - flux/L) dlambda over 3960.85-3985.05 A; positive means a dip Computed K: 7.4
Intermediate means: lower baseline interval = 12.3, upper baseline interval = 17.7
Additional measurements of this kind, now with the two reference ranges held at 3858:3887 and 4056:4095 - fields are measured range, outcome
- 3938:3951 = 2.7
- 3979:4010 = -2.9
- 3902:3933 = 4.2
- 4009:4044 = -2.8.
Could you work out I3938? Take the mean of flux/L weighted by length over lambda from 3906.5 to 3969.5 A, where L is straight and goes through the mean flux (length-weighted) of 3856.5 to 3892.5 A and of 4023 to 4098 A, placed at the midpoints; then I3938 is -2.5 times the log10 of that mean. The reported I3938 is 0.29 mag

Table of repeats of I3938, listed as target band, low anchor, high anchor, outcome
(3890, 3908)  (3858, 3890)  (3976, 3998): 0.011 mag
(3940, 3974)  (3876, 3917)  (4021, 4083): 0.338 mag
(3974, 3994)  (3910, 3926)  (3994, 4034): 0.001 mag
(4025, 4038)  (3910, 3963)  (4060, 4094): -0.122 mag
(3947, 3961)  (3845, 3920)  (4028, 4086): 0.036 mag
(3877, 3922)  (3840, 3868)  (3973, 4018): 0.093 mag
